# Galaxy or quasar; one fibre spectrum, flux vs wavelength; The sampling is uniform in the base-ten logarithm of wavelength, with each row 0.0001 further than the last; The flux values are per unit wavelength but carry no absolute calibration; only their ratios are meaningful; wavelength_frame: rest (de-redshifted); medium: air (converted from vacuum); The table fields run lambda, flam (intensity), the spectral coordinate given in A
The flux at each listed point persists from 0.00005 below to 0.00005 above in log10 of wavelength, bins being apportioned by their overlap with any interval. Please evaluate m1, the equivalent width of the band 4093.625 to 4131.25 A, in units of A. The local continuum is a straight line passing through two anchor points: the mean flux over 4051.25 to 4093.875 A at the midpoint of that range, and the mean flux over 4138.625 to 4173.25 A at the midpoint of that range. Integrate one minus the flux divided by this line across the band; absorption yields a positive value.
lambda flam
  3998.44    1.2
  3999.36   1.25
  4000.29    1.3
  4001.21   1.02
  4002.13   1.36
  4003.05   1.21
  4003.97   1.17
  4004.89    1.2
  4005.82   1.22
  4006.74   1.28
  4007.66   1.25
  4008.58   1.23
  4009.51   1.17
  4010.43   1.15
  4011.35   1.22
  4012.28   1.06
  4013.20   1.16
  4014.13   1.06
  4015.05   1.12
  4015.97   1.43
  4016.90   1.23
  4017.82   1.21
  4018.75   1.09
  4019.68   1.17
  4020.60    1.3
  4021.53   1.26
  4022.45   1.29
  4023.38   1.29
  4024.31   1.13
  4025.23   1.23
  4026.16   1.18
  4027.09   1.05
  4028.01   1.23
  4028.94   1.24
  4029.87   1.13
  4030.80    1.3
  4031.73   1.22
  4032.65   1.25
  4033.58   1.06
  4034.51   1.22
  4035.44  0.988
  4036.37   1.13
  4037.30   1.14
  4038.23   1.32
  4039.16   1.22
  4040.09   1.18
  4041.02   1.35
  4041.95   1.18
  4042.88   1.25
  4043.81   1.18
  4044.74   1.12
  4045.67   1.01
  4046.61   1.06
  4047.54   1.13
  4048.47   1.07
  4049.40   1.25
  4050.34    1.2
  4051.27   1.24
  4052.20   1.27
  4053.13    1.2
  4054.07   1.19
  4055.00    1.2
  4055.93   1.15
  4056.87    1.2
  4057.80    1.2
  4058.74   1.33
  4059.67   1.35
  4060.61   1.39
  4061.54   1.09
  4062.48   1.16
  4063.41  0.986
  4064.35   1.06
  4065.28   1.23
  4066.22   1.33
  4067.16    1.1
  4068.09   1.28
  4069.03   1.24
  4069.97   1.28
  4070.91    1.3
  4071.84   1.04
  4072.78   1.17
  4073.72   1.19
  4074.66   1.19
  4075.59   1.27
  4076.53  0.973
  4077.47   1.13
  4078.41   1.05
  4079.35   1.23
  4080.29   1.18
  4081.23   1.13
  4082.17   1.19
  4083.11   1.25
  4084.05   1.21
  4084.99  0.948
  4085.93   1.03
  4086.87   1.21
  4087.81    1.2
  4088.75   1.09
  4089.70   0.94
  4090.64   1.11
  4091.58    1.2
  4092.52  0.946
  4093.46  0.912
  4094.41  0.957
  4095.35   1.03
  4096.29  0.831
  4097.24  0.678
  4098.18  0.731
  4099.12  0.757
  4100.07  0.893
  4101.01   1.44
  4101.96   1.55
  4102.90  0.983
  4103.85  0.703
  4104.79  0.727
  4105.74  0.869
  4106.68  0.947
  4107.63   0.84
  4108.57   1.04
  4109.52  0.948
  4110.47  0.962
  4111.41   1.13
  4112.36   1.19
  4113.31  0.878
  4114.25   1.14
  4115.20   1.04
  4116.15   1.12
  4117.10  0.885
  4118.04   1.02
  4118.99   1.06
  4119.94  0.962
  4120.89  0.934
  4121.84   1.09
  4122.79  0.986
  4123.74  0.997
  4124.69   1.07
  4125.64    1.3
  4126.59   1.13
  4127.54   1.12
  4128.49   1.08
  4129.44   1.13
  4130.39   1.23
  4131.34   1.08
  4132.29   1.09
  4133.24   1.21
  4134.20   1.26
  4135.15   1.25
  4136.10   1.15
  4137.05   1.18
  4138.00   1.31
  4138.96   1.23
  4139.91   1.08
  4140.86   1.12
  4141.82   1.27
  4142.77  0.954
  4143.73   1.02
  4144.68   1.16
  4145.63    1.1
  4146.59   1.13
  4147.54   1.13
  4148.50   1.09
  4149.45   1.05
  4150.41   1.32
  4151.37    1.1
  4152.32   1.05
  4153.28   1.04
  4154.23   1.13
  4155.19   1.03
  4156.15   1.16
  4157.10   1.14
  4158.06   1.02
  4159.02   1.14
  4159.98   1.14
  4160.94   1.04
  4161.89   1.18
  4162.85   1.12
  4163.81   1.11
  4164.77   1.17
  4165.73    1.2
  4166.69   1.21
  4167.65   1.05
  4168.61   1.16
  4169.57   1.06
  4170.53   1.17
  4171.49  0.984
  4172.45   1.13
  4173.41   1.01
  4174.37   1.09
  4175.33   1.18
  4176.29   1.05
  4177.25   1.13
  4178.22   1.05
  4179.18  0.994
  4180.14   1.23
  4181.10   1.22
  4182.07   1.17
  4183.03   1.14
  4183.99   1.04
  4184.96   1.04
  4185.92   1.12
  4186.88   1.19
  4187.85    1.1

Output 4.3 A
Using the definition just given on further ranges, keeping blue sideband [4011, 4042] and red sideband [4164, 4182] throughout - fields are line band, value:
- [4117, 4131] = 0.9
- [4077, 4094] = 0.8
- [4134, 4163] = 0.0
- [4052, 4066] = -0.3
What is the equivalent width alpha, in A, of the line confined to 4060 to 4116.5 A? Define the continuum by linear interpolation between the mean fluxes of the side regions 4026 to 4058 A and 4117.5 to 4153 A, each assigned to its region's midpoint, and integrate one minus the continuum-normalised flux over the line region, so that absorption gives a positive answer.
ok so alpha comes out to 3.6 A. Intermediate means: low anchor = 1.18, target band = 1.08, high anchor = 1.12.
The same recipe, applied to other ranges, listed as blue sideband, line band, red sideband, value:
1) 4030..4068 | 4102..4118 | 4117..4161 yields 2.2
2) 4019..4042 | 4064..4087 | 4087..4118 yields -2.1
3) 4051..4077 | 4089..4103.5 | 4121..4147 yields 2.2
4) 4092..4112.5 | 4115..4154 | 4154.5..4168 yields -2.4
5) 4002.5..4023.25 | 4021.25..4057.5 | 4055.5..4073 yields 0.5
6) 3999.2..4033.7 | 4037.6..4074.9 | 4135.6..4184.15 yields -0.5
